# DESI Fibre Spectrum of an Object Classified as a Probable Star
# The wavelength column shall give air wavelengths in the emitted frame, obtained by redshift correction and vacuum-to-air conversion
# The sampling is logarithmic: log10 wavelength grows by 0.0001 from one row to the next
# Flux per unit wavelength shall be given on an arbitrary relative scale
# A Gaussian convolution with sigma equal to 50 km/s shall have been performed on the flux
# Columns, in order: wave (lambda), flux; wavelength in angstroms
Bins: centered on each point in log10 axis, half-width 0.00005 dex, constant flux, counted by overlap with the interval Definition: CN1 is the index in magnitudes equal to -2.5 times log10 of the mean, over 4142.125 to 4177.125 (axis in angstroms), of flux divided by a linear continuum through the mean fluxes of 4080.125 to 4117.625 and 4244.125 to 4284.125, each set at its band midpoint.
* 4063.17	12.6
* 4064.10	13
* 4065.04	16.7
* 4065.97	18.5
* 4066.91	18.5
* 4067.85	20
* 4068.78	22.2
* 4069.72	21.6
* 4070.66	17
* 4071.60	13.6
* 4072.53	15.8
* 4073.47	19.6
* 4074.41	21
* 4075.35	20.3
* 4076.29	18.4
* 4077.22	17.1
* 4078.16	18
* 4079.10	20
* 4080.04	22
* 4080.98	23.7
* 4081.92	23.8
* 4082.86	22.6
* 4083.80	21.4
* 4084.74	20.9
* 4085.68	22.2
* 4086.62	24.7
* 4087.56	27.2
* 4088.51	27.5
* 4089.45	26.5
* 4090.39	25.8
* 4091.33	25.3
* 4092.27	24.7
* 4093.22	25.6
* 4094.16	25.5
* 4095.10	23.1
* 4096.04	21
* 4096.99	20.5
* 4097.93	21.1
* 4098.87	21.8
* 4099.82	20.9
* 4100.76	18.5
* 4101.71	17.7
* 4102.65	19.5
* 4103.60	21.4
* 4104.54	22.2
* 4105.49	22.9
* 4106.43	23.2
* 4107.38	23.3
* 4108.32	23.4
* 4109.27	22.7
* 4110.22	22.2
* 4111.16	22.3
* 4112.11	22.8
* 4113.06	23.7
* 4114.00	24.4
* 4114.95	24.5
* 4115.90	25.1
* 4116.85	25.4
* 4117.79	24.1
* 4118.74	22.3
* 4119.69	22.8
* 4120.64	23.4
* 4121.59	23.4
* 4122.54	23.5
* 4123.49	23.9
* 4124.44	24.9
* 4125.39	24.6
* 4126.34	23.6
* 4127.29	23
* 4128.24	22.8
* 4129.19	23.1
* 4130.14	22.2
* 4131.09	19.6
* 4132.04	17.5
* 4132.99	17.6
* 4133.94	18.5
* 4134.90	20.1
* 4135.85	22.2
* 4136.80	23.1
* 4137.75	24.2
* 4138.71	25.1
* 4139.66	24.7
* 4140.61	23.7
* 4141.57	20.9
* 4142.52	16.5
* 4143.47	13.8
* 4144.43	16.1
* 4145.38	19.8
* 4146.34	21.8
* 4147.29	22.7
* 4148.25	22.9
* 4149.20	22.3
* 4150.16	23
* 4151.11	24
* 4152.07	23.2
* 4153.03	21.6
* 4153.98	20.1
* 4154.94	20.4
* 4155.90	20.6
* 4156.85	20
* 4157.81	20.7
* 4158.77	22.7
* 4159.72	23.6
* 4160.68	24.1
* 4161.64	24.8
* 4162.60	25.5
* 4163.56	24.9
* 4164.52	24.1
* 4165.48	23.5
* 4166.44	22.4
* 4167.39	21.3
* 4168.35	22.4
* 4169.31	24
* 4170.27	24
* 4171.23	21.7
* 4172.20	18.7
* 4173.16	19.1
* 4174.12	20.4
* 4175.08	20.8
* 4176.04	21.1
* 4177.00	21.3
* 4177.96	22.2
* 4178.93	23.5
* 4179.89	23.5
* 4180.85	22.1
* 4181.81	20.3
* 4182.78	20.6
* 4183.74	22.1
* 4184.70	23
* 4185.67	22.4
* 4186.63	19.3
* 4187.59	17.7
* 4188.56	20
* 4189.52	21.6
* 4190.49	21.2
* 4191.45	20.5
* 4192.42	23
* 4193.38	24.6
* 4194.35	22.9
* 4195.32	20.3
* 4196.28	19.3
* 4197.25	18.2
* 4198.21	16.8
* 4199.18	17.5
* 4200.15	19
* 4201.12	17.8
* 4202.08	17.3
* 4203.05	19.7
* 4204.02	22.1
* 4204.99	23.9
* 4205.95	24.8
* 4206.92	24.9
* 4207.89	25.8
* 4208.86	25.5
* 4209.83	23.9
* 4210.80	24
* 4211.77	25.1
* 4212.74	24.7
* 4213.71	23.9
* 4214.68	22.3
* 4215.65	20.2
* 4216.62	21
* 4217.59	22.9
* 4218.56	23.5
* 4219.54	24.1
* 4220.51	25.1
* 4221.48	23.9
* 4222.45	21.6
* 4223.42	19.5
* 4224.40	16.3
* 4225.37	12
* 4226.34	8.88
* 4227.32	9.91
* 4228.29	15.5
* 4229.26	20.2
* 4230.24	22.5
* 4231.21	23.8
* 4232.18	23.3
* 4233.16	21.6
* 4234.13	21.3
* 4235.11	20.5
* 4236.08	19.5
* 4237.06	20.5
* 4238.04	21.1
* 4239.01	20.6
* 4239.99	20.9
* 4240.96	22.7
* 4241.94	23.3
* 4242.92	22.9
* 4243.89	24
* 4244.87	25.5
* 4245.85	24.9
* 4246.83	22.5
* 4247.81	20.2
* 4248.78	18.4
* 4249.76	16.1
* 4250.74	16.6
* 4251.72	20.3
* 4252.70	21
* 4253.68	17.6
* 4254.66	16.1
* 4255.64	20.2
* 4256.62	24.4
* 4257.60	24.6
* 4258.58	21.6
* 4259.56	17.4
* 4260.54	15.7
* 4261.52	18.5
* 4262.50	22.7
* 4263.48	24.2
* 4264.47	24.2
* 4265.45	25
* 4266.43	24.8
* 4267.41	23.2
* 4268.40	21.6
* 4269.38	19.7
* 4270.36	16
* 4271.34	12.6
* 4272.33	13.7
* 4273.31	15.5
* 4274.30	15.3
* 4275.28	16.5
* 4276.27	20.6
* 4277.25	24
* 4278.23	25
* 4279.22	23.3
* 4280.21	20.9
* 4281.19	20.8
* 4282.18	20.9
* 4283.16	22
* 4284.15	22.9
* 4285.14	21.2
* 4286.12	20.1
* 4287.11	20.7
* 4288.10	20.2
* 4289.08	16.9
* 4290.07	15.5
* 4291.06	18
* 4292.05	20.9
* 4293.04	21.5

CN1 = 0.02 mag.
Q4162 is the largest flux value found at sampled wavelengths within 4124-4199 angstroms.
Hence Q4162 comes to 25.5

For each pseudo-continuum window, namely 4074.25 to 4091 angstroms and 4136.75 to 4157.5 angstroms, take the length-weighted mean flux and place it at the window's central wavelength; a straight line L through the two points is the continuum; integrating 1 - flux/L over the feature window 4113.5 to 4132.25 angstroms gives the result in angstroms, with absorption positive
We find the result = -1.3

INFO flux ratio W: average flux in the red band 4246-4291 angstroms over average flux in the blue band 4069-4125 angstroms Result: 0.90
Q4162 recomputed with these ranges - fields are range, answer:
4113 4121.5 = 25.4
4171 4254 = 25.8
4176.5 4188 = 23.5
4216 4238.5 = 25.1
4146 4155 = 24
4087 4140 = 27.5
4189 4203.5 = 24.6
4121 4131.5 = 24.9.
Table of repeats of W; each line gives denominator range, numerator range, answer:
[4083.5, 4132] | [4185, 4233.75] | 0.91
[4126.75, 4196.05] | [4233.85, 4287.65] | 0.95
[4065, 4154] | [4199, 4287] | 0.95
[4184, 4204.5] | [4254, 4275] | 0.98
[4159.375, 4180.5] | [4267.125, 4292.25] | 0.86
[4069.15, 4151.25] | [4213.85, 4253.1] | 0.93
